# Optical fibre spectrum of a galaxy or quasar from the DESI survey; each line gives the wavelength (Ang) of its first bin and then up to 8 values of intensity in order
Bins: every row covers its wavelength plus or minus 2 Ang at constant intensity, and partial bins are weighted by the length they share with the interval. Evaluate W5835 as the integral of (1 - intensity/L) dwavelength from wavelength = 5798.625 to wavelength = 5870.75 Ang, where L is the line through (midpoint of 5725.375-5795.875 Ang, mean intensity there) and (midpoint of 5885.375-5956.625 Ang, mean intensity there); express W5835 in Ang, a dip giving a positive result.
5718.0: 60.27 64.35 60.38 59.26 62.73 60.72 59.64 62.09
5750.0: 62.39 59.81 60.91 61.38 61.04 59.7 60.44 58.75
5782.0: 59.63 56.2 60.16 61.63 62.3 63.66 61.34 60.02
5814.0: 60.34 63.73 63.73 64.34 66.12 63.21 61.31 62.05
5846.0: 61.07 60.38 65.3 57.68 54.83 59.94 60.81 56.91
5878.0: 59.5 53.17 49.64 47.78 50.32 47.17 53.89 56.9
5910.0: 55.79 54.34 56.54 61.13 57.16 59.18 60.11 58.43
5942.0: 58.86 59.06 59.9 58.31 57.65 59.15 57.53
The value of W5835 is -4.14 Ang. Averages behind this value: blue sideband 60.4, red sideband 55.9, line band 61.7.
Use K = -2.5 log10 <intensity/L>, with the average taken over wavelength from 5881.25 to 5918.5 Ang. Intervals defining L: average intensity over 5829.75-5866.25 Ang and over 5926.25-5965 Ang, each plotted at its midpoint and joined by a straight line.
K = 0.145 mag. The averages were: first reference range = 61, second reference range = 58.8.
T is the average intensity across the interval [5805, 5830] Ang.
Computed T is 62.6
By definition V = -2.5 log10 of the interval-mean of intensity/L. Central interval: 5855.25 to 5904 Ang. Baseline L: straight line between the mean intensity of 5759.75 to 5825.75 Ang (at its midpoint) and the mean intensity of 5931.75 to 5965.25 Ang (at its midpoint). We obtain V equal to 0.10 mag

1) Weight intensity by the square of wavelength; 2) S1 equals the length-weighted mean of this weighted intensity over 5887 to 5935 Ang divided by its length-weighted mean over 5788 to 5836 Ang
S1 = 0.9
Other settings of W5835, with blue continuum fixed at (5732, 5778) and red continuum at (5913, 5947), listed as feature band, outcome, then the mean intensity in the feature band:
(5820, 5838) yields -1.3 Ang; 64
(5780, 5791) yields 0.4 Ang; 58.5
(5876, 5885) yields 0.5 Ang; 55.6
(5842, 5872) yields -0.3 Ang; 60.1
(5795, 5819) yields -0.7 Ang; 61.8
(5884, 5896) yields 2.0 Ang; 49.2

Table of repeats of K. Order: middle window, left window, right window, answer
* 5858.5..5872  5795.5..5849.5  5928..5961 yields 0.05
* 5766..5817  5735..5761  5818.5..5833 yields 0.04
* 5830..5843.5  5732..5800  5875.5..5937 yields -0.09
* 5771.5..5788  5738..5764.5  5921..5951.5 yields 0.04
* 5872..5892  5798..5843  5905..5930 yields 0.11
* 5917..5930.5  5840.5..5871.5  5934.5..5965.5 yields 0.01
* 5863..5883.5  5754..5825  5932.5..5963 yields 0.03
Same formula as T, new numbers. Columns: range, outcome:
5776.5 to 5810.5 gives 60.5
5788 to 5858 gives 62.3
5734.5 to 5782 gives 60.6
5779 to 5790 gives 58.4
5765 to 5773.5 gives 60.3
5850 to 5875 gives 59.4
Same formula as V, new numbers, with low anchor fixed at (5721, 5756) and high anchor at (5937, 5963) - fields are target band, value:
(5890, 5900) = 0.219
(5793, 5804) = -0.037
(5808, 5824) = -0.030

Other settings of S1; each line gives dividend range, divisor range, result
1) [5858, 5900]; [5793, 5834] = 0.88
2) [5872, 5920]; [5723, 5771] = 0.92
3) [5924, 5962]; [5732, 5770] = 1.03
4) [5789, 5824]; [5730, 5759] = 1.04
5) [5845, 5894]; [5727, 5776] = 0.97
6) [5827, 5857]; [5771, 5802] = 1.06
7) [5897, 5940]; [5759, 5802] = 0.98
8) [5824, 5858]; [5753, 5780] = 1.07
